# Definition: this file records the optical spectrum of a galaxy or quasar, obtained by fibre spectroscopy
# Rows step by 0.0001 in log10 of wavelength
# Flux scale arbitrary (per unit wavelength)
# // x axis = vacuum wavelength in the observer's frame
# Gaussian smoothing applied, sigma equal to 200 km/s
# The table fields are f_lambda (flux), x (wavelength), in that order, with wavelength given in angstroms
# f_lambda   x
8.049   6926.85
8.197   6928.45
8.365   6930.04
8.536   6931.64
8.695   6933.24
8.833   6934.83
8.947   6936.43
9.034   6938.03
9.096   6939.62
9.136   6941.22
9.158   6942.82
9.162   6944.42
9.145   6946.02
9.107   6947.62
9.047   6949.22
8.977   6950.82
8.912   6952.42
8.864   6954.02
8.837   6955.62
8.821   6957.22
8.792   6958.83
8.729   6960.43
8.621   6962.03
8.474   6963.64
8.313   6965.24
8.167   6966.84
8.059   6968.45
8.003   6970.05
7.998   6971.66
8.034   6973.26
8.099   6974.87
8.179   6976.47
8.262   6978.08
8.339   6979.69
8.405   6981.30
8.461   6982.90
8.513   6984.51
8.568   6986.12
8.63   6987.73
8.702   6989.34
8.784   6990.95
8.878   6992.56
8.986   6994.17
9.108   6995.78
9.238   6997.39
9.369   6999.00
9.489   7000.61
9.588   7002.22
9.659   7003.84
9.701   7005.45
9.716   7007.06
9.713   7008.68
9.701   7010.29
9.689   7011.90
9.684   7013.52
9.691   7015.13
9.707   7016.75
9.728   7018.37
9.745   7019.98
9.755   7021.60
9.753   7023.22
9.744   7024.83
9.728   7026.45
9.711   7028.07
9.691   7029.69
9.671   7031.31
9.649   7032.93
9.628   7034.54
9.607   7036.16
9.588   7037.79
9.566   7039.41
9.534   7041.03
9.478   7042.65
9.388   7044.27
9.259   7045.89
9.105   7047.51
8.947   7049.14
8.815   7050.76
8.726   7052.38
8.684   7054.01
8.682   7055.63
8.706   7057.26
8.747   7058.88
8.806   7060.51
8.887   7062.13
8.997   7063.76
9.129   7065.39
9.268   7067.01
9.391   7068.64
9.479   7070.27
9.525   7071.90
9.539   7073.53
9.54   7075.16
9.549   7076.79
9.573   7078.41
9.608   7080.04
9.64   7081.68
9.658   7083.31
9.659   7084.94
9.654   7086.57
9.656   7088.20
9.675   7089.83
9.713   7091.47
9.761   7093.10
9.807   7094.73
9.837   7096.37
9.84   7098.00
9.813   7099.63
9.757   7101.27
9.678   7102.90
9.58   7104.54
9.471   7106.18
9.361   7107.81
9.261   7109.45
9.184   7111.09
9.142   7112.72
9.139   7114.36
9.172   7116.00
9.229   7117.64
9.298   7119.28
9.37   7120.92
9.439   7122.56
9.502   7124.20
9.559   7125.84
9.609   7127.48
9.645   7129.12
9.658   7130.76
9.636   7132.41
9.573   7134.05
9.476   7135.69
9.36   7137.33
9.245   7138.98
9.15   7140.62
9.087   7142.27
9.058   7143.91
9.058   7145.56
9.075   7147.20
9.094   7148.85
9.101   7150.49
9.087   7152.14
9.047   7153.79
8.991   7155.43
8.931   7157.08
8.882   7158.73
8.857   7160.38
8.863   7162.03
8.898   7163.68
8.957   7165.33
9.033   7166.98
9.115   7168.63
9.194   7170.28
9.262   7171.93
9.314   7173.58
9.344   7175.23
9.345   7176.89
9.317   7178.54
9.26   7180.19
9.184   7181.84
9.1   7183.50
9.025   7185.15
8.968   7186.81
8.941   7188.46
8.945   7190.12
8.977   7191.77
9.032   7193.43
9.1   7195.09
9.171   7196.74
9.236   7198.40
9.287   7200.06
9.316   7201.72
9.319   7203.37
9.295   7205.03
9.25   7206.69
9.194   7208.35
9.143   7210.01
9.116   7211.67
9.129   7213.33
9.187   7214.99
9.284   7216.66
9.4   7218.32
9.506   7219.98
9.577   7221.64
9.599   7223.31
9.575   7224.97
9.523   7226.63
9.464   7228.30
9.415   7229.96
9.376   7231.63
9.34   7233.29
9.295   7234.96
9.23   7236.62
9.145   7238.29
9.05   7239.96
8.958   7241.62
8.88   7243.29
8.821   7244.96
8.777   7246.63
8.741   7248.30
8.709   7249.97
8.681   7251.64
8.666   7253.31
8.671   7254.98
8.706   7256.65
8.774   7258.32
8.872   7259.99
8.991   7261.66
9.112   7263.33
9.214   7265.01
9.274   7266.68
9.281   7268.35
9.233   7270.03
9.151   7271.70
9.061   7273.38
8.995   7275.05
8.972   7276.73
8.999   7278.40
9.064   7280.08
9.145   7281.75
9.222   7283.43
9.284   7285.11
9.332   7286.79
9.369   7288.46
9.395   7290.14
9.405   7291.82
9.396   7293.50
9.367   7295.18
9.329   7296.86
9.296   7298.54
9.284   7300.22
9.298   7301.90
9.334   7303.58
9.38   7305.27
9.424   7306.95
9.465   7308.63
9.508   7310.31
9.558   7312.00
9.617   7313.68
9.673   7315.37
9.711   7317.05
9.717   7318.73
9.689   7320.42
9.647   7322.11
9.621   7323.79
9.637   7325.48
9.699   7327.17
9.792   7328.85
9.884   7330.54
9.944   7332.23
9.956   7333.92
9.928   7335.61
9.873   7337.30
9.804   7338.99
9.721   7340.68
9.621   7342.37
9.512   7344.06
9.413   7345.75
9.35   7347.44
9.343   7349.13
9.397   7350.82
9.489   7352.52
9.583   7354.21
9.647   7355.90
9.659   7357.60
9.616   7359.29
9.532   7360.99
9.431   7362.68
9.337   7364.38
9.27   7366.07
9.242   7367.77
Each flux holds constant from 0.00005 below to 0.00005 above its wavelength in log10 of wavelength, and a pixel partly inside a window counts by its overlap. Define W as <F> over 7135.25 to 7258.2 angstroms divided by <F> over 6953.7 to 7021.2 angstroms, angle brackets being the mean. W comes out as 1.02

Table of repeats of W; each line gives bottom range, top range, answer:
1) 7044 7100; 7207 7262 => 0.98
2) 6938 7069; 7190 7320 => 1.02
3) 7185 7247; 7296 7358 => 1.04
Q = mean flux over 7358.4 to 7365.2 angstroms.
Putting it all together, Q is 9.48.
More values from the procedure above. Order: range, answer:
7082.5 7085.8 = 9.67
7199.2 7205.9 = 9.31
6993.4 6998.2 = 9.12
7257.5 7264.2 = 8.94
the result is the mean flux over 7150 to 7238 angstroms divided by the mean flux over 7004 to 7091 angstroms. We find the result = 0.97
